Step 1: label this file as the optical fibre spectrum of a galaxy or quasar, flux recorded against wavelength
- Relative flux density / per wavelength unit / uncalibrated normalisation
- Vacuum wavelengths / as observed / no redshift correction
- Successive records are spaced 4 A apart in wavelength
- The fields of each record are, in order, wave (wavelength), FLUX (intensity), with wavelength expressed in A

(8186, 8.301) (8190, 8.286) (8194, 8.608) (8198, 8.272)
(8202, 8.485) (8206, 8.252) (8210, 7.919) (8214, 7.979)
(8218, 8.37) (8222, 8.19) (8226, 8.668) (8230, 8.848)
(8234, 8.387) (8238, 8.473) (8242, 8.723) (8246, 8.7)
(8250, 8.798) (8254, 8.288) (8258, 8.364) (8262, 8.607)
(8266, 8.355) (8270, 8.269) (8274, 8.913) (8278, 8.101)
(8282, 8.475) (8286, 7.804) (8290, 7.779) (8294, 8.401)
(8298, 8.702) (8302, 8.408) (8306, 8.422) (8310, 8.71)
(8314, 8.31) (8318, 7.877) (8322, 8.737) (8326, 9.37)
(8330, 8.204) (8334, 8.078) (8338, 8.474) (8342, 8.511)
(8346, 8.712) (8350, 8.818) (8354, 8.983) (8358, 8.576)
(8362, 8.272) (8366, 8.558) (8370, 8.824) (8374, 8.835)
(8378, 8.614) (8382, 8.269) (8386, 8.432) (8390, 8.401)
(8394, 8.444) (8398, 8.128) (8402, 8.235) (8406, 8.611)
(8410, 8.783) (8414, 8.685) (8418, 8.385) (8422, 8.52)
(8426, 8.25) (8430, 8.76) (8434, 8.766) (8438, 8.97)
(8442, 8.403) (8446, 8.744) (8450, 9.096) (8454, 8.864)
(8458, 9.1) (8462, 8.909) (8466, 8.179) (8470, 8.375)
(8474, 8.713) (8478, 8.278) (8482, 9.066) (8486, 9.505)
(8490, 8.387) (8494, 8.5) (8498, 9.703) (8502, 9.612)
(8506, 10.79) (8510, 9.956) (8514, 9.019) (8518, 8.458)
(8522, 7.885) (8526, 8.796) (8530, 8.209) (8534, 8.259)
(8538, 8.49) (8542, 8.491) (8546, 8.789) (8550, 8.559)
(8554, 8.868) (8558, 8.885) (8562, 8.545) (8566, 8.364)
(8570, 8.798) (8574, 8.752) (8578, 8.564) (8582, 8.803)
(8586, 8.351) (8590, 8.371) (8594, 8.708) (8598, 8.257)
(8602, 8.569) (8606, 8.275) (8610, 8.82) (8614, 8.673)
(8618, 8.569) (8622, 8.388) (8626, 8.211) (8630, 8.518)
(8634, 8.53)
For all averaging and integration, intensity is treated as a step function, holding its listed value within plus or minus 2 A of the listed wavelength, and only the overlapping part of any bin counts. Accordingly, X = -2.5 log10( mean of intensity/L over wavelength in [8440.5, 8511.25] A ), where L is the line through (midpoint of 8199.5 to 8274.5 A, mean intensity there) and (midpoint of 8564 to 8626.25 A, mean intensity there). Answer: -0.06 mag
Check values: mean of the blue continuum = 8.44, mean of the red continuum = 8.54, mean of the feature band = 9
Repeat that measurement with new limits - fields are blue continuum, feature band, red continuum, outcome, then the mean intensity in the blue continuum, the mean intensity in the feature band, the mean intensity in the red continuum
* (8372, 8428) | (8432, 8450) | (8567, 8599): -0.034 mag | 8.47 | 8.76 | 8.58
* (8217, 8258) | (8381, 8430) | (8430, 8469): 0.035 mag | 8.54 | 8.45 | 8.77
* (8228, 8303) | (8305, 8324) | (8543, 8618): 0.007 mag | 8.44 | 8.41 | 8.61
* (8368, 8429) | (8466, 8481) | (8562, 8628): 0.007 mag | 8.5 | 8.46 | 8.53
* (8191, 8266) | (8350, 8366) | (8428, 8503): 0.003 mag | 8.44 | 8.63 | 8.83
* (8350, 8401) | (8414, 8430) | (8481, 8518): 0.047 mag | 8.53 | 8.47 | 9.35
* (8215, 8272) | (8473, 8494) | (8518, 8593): -0.029 mag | 8.49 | 8.77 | 8.54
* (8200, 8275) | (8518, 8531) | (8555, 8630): 0.026 mag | 8.45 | 8.33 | 8.55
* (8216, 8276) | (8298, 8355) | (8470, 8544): 0.012 mag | 8.53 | 8.54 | 8.88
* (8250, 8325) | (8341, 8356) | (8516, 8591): -0.044 mag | 8.39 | 8.77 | 8.54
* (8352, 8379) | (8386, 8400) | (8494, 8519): 0.063 mag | 8.67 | 8.34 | 9.55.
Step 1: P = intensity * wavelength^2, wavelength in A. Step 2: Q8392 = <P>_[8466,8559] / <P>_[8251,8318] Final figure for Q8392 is 1.1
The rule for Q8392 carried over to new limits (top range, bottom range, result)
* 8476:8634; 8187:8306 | 1.12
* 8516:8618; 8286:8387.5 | 1.06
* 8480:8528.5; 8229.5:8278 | 1.14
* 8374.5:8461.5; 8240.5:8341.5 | 1.05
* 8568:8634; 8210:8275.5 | 1.10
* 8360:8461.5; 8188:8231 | 1.08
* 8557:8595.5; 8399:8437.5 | 1.04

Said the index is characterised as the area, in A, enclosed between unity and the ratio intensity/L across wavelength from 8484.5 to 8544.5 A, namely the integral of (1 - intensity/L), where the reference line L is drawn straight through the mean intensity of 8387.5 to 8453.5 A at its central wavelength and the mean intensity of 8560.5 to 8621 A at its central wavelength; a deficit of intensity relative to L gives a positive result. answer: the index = -2.5 A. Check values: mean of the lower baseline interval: 8.58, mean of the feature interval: 8.93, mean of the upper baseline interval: 8.56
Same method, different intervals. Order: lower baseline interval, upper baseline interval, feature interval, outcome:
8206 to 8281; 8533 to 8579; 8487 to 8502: -0.7 A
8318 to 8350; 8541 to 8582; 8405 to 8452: -0.3 A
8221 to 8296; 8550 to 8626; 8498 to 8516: -2.7 A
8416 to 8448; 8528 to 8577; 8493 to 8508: -2.0 A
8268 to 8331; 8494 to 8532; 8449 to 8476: 0.7 A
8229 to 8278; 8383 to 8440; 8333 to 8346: 0.1 A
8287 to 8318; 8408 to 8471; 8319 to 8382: -1.2 A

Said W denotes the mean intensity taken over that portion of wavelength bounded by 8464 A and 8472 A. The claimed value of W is 8.28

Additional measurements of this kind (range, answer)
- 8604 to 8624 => 8.54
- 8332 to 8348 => 8.44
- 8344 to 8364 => 8.67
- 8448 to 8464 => 8.99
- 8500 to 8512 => 10.1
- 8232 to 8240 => 8.43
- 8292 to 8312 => 8.53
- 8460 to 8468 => 8.54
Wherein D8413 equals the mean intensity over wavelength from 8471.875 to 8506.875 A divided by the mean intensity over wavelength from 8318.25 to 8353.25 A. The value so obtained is 1.1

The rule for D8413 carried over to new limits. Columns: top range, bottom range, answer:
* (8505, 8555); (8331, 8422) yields 1.03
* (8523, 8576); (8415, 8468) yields 0.99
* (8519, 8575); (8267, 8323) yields 1.02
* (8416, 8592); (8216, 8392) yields 1.03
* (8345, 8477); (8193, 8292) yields 1.03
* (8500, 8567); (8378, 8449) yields 1.04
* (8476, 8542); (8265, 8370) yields 1.05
